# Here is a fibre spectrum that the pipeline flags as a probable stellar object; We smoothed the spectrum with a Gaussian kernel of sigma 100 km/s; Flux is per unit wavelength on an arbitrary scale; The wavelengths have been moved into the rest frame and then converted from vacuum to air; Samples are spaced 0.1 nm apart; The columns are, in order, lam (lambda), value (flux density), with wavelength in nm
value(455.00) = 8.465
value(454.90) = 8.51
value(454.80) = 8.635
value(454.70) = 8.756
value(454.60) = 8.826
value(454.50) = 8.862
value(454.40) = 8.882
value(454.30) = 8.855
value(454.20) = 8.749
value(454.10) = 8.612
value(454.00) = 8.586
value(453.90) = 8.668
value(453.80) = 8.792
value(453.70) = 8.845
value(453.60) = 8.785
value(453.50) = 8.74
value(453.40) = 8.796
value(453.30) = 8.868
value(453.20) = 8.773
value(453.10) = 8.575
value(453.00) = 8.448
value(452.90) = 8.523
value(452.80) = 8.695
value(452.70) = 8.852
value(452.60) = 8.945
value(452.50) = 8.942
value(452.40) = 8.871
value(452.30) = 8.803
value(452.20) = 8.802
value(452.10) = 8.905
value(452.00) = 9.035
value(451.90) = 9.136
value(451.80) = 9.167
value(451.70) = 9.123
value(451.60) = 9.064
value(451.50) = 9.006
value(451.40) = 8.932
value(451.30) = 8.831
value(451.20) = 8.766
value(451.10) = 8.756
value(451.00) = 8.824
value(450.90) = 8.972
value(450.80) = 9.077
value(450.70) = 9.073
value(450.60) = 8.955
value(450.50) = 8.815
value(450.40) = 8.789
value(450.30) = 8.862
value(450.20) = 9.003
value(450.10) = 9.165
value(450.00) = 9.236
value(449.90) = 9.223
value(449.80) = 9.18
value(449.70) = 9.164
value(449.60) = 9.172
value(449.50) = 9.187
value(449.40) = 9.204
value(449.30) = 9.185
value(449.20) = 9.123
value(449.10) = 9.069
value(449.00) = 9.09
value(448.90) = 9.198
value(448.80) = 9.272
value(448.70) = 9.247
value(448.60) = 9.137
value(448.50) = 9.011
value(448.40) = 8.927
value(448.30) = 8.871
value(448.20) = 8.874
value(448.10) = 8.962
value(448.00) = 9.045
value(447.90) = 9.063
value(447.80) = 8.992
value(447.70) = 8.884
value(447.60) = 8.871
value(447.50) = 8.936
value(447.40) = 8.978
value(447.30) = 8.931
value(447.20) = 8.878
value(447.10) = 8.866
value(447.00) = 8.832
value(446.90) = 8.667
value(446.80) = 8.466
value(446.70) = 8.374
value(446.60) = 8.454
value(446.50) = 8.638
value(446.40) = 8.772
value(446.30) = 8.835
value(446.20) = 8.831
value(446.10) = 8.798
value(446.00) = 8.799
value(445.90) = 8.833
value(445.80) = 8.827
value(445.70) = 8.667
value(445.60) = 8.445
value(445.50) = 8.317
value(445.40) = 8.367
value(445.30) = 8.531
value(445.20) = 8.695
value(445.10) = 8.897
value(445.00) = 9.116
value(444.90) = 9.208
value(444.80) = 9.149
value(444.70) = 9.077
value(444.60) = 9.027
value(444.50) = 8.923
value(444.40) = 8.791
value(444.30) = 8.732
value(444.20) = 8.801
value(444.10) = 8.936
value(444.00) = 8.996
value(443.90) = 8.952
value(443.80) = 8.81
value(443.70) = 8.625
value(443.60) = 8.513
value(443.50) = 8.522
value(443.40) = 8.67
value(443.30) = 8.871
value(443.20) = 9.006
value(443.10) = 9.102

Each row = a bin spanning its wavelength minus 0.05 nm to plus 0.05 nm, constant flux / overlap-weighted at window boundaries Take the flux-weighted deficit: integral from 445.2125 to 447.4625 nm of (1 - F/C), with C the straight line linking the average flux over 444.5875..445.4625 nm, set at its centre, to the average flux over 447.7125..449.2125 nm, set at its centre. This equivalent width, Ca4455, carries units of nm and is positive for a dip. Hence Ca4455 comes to 0.07 nm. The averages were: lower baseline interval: 8.88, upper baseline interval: 9.05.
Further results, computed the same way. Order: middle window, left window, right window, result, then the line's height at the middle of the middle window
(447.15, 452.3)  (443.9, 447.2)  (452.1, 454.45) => -0.15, 8.77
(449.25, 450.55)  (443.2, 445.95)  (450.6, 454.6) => -0.04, 8.83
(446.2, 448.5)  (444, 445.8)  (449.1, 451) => 0.03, 8.93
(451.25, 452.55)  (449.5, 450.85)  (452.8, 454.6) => -0.01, 8.9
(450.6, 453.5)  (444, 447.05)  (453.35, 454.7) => -0.04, 8.77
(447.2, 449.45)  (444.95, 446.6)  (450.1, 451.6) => -0.06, 8.81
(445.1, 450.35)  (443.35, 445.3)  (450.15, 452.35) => 0.00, 8.9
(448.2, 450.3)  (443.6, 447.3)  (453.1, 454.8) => -0.08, 8.77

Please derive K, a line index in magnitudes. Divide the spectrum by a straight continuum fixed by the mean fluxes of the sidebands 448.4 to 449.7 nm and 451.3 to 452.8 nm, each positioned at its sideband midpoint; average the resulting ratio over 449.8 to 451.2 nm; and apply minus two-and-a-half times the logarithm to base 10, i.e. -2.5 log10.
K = 0.01 mag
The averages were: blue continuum 9.15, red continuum 8.96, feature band 8.98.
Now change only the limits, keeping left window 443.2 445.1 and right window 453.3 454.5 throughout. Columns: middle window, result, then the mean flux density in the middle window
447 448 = -0.012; 8.93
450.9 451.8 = -0.017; 8.93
